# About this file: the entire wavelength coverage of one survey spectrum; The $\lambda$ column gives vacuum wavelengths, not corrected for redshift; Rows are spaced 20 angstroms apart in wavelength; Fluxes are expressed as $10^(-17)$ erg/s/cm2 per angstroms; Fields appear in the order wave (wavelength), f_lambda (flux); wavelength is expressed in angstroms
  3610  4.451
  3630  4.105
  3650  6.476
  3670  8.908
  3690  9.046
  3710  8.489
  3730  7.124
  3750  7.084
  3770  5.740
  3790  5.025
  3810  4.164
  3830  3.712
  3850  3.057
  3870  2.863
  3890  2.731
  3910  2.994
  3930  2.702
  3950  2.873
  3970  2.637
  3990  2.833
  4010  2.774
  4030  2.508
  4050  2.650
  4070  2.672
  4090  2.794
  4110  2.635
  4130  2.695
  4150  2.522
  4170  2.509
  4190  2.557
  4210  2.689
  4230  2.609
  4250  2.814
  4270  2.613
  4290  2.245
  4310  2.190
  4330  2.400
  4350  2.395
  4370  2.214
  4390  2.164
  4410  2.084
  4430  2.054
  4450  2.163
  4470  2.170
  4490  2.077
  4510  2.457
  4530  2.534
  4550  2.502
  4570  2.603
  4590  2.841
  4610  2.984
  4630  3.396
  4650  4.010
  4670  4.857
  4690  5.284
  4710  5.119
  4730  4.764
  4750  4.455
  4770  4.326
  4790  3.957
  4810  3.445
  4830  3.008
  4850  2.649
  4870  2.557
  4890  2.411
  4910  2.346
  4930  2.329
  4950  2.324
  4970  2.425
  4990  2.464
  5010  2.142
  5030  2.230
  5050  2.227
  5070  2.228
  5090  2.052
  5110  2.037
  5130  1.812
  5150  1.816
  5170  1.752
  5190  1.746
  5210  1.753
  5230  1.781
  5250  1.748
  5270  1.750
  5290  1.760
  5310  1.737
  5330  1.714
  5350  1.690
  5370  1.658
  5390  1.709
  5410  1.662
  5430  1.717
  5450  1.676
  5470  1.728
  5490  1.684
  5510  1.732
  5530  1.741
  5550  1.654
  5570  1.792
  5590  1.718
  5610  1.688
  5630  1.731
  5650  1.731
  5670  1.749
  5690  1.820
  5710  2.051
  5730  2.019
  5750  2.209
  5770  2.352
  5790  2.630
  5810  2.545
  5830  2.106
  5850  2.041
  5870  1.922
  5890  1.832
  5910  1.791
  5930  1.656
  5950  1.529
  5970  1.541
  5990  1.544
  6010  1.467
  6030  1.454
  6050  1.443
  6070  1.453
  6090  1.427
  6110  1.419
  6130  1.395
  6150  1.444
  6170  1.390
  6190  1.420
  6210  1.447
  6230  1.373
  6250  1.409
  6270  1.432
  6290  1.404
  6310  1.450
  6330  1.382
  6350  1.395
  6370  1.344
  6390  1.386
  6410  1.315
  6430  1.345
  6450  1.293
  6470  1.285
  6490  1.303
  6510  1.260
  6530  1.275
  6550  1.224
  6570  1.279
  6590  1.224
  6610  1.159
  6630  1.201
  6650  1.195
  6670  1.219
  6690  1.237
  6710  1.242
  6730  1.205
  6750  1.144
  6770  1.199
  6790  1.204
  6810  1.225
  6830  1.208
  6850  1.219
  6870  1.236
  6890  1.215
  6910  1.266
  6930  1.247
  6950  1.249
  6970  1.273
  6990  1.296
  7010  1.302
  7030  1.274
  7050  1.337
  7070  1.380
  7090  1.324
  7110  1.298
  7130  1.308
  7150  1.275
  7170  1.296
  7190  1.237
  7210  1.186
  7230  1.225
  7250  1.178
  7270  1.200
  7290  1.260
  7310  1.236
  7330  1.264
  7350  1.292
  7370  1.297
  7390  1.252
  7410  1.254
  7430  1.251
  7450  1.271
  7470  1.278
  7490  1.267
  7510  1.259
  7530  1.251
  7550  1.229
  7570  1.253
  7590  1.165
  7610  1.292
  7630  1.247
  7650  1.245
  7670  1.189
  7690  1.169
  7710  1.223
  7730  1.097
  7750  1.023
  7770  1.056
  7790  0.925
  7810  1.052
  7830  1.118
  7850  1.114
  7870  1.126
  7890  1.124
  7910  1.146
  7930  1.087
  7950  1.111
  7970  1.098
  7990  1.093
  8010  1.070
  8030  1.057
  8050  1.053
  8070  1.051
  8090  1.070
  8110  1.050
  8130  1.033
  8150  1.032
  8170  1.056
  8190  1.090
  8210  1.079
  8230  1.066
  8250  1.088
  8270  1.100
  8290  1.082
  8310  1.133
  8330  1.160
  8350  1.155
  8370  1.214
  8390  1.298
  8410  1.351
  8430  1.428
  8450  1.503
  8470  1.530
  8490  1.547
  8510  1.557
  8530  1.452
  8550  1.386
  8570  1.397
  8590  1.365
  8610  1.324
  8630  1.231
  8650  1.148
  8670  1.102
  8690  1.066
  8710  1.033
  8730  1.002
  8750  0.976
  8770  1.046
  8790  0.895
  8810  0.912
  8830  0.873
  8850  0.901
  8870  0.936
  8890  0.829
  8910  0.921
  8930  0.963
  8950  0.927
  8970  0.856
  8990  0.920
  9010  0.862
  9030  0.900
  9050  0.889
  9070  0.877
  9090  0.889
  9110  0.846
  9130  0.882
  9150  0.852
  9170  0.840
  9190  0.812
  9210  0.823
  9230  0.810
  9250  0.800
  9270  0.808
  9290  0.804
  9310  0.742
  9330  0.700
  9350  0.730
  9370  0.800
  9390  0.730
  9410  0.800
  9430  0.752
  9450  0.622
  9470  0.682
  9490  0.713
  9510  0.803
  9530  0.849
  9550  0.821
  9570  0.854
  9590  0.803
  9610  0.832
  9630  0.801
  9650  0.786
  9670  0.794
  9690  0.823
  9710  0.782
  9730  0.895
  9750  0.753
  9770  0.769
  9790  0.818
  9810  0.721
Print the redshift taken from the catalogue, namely 2.04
